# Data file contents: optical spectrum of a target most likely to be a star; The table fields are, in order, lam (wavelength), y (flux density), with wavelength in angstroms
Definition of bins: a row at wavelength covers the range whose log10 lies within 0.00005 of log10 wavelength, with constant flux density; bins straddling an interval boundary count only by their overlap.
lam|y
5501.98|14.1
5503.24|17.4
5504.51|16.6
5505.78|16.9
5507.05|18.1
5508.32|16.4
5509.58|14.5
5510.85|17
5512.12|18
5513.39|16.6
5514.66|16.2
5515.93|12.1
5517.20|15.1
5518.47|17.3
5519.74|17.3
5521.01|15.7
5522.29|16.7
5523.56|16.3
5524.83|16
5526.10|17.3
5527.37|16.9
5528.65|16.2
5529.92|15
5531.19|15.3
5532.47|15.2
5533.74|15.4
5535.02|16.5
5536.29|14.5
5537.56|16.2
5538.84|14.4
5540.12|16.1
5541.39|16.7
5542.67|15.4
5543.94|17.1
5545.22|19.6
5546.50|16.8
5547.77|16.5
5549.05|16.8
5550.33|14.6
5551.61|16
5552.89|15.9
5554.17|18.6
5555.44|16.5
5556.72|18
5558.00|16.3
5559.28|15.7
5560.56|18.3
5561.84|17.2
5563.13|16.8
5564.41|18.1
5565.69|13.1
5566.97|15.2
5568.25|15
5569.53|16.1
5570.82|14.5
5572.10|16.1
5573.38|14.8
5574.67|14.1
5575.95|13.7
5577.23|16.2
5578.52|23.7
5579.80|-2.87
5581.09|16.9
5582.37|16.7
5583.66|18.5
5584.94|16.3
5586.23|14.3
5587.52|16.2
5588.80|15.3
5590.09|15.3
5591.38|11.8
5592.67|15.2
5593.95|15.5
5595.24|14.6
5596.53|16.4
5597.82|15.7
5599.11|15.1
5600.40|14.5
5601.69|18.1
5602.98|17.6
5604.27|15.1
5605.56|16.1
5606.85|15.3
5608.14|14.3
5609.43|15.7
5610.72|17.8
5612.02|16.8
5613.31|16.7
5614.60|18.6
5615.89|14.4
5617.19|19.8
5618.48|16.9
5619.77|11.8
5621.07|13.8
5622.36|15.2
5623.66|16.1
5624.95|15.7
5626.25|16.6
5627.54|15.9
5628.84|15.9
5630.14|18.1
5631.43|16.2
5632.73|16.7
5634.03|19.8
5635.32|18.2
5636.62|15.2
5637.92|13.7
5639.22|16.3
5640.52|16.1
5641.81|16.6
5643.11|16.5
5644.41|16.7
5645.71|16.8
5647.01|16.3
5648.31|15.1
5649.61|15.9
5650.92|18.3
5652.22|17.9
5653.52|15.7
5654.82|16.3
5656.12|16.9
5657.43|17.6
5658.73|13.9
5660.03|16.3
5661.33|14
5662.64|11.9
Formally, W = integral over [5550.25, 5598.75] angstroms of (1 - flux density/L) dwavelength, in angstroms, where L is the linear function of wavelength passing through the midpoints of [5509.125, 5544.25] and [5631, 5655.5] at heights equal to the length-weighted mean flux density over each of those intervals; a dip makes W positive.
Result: 2.0 angstroms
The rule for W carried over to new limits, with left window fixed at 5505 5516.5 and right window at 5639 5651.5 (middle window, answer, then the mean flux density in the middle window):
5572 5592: 1.91 angstroms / 14.8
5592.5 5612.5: 0.62 angstroms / 15.9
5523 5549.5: 0.12 angstroms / 16.2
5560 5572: 0.22 angstroms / 16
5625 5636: -0.44 angstroms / 17.1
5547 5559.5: -0.17 angstroms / 16.5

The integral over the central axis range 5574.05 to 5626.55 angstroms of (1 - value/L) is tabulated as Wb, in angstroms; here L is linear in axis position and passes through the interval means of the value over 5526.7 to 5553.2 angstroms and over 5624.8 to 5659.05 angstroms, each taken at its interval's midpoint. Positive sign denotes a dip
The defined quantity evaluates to 2.67 angstroms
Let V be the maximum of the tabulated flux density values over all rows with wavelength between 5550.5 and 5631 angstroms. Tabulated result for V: 23.7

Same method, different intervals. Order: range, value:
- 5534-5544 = 17.1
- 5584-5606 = 18.1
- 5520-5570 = 19.6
